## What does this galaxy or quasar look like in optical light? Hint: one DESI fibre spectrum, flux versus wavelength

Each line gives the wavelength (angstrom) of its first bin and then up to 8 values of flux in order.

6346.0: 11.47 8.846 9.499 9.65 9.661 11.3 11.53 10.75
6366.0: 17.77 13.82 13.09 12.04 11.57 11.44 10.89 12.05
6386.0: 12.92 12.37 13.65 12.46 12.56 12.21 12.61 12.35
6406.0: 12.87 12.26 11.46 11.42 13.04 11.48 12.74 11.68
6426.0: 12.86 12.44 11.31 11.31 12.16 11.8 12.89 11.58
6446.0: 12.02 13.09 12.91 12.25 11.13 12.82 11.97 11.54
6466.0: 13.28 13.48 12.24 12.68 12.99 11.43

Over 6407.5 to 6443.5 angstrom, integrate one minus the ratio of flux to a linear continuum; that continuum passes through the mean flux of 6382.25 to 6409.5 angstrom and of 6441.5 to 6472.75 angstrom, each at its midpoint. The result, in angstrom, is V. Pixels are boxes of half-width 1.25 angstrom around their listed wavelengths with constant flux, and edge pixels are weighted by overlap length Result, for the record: 1.3 angstrom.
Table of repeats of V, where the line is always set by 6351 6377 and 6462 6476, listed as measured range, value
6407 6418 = 0.25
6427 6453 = 0.67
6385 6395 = -0.56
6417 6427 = 0.14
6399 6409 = -0.22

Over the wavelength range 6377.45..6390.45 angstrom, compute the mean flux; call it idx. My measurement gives 12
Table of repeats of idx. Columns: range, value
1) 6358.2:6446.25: 12.3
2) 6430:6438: 11.6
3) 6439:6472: 12.4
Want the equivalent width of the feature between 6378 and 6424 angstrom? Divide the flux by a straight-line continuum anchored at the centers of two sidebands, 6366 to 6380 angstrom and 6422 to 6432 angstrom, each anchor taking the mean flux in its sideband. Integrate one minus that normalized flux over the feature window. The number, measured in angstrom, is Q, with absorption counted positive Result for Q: 0.8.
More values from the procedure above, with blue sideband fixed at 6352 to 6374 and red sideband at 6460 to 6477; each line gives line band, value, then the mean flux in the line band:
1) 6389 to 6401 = -0.4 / 12.7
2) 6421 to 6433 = 0.3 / 12.1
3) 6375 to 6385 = 0.6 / 11.5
